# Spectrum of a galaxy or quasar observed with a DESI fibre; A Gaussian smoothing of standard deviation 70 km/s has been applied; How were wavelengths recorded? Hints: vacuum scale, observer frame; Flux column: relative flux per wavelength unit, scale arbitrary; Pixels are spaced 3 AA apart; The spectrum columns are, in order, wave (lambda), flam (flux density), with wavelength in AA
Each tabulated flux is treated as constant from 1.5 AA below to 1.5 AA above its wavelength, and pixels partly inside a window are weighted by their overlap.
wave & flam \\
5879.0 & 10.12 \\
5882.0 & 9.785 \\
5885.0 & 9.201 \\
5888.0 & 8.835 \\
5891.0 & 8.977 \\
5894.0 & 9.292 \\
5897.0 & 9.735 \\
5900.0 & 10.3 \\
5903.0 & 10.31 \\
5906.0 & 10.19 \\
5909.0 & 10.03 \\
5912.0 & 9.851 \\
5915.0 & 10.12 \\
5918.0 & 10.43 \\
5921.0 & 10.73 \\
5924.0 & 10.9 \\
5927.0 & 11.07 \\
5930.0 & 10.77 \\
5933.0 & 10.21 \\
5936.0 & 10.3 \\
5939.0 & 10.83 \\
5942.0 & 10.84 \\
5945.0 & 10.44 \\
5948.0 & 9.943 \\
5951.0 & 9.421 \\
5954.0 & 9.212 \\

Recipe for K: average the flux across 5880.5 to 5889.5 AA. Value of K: 9.27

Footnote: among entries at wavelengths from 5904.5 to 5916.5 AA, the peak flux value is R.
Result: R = 10.19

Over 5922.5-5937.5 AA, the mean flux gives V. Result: 10.7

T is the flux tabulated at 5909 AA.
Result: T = 10.03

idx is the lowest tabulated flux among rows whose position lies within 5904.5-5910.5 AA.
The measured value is 10.03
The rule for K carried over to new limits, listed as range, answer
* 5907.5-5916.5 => 10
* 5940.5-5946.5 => 10.6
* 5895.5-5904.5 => 10.1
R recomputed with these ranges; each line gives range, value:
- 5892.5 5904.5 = 10.31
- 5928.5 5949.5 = 10.84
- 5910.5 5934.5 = 11.07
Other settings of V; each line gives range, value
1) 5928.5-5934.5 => 10.5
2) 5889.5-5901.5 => 9.58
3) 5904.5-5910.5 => 10.1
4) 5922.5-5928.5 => 11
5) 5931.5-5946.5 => 10.5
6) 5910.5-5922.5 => 10.3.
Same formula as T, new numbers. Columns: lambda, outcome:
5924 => 10.9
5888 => 8.835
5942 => 10.84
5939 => 10.83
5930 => 10.77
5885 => 9.201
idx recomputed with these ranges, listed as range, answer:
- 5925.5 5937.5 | 10.21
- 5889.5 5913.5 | 8.977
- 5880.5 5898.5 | 8.835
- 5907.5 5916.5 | 9.851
